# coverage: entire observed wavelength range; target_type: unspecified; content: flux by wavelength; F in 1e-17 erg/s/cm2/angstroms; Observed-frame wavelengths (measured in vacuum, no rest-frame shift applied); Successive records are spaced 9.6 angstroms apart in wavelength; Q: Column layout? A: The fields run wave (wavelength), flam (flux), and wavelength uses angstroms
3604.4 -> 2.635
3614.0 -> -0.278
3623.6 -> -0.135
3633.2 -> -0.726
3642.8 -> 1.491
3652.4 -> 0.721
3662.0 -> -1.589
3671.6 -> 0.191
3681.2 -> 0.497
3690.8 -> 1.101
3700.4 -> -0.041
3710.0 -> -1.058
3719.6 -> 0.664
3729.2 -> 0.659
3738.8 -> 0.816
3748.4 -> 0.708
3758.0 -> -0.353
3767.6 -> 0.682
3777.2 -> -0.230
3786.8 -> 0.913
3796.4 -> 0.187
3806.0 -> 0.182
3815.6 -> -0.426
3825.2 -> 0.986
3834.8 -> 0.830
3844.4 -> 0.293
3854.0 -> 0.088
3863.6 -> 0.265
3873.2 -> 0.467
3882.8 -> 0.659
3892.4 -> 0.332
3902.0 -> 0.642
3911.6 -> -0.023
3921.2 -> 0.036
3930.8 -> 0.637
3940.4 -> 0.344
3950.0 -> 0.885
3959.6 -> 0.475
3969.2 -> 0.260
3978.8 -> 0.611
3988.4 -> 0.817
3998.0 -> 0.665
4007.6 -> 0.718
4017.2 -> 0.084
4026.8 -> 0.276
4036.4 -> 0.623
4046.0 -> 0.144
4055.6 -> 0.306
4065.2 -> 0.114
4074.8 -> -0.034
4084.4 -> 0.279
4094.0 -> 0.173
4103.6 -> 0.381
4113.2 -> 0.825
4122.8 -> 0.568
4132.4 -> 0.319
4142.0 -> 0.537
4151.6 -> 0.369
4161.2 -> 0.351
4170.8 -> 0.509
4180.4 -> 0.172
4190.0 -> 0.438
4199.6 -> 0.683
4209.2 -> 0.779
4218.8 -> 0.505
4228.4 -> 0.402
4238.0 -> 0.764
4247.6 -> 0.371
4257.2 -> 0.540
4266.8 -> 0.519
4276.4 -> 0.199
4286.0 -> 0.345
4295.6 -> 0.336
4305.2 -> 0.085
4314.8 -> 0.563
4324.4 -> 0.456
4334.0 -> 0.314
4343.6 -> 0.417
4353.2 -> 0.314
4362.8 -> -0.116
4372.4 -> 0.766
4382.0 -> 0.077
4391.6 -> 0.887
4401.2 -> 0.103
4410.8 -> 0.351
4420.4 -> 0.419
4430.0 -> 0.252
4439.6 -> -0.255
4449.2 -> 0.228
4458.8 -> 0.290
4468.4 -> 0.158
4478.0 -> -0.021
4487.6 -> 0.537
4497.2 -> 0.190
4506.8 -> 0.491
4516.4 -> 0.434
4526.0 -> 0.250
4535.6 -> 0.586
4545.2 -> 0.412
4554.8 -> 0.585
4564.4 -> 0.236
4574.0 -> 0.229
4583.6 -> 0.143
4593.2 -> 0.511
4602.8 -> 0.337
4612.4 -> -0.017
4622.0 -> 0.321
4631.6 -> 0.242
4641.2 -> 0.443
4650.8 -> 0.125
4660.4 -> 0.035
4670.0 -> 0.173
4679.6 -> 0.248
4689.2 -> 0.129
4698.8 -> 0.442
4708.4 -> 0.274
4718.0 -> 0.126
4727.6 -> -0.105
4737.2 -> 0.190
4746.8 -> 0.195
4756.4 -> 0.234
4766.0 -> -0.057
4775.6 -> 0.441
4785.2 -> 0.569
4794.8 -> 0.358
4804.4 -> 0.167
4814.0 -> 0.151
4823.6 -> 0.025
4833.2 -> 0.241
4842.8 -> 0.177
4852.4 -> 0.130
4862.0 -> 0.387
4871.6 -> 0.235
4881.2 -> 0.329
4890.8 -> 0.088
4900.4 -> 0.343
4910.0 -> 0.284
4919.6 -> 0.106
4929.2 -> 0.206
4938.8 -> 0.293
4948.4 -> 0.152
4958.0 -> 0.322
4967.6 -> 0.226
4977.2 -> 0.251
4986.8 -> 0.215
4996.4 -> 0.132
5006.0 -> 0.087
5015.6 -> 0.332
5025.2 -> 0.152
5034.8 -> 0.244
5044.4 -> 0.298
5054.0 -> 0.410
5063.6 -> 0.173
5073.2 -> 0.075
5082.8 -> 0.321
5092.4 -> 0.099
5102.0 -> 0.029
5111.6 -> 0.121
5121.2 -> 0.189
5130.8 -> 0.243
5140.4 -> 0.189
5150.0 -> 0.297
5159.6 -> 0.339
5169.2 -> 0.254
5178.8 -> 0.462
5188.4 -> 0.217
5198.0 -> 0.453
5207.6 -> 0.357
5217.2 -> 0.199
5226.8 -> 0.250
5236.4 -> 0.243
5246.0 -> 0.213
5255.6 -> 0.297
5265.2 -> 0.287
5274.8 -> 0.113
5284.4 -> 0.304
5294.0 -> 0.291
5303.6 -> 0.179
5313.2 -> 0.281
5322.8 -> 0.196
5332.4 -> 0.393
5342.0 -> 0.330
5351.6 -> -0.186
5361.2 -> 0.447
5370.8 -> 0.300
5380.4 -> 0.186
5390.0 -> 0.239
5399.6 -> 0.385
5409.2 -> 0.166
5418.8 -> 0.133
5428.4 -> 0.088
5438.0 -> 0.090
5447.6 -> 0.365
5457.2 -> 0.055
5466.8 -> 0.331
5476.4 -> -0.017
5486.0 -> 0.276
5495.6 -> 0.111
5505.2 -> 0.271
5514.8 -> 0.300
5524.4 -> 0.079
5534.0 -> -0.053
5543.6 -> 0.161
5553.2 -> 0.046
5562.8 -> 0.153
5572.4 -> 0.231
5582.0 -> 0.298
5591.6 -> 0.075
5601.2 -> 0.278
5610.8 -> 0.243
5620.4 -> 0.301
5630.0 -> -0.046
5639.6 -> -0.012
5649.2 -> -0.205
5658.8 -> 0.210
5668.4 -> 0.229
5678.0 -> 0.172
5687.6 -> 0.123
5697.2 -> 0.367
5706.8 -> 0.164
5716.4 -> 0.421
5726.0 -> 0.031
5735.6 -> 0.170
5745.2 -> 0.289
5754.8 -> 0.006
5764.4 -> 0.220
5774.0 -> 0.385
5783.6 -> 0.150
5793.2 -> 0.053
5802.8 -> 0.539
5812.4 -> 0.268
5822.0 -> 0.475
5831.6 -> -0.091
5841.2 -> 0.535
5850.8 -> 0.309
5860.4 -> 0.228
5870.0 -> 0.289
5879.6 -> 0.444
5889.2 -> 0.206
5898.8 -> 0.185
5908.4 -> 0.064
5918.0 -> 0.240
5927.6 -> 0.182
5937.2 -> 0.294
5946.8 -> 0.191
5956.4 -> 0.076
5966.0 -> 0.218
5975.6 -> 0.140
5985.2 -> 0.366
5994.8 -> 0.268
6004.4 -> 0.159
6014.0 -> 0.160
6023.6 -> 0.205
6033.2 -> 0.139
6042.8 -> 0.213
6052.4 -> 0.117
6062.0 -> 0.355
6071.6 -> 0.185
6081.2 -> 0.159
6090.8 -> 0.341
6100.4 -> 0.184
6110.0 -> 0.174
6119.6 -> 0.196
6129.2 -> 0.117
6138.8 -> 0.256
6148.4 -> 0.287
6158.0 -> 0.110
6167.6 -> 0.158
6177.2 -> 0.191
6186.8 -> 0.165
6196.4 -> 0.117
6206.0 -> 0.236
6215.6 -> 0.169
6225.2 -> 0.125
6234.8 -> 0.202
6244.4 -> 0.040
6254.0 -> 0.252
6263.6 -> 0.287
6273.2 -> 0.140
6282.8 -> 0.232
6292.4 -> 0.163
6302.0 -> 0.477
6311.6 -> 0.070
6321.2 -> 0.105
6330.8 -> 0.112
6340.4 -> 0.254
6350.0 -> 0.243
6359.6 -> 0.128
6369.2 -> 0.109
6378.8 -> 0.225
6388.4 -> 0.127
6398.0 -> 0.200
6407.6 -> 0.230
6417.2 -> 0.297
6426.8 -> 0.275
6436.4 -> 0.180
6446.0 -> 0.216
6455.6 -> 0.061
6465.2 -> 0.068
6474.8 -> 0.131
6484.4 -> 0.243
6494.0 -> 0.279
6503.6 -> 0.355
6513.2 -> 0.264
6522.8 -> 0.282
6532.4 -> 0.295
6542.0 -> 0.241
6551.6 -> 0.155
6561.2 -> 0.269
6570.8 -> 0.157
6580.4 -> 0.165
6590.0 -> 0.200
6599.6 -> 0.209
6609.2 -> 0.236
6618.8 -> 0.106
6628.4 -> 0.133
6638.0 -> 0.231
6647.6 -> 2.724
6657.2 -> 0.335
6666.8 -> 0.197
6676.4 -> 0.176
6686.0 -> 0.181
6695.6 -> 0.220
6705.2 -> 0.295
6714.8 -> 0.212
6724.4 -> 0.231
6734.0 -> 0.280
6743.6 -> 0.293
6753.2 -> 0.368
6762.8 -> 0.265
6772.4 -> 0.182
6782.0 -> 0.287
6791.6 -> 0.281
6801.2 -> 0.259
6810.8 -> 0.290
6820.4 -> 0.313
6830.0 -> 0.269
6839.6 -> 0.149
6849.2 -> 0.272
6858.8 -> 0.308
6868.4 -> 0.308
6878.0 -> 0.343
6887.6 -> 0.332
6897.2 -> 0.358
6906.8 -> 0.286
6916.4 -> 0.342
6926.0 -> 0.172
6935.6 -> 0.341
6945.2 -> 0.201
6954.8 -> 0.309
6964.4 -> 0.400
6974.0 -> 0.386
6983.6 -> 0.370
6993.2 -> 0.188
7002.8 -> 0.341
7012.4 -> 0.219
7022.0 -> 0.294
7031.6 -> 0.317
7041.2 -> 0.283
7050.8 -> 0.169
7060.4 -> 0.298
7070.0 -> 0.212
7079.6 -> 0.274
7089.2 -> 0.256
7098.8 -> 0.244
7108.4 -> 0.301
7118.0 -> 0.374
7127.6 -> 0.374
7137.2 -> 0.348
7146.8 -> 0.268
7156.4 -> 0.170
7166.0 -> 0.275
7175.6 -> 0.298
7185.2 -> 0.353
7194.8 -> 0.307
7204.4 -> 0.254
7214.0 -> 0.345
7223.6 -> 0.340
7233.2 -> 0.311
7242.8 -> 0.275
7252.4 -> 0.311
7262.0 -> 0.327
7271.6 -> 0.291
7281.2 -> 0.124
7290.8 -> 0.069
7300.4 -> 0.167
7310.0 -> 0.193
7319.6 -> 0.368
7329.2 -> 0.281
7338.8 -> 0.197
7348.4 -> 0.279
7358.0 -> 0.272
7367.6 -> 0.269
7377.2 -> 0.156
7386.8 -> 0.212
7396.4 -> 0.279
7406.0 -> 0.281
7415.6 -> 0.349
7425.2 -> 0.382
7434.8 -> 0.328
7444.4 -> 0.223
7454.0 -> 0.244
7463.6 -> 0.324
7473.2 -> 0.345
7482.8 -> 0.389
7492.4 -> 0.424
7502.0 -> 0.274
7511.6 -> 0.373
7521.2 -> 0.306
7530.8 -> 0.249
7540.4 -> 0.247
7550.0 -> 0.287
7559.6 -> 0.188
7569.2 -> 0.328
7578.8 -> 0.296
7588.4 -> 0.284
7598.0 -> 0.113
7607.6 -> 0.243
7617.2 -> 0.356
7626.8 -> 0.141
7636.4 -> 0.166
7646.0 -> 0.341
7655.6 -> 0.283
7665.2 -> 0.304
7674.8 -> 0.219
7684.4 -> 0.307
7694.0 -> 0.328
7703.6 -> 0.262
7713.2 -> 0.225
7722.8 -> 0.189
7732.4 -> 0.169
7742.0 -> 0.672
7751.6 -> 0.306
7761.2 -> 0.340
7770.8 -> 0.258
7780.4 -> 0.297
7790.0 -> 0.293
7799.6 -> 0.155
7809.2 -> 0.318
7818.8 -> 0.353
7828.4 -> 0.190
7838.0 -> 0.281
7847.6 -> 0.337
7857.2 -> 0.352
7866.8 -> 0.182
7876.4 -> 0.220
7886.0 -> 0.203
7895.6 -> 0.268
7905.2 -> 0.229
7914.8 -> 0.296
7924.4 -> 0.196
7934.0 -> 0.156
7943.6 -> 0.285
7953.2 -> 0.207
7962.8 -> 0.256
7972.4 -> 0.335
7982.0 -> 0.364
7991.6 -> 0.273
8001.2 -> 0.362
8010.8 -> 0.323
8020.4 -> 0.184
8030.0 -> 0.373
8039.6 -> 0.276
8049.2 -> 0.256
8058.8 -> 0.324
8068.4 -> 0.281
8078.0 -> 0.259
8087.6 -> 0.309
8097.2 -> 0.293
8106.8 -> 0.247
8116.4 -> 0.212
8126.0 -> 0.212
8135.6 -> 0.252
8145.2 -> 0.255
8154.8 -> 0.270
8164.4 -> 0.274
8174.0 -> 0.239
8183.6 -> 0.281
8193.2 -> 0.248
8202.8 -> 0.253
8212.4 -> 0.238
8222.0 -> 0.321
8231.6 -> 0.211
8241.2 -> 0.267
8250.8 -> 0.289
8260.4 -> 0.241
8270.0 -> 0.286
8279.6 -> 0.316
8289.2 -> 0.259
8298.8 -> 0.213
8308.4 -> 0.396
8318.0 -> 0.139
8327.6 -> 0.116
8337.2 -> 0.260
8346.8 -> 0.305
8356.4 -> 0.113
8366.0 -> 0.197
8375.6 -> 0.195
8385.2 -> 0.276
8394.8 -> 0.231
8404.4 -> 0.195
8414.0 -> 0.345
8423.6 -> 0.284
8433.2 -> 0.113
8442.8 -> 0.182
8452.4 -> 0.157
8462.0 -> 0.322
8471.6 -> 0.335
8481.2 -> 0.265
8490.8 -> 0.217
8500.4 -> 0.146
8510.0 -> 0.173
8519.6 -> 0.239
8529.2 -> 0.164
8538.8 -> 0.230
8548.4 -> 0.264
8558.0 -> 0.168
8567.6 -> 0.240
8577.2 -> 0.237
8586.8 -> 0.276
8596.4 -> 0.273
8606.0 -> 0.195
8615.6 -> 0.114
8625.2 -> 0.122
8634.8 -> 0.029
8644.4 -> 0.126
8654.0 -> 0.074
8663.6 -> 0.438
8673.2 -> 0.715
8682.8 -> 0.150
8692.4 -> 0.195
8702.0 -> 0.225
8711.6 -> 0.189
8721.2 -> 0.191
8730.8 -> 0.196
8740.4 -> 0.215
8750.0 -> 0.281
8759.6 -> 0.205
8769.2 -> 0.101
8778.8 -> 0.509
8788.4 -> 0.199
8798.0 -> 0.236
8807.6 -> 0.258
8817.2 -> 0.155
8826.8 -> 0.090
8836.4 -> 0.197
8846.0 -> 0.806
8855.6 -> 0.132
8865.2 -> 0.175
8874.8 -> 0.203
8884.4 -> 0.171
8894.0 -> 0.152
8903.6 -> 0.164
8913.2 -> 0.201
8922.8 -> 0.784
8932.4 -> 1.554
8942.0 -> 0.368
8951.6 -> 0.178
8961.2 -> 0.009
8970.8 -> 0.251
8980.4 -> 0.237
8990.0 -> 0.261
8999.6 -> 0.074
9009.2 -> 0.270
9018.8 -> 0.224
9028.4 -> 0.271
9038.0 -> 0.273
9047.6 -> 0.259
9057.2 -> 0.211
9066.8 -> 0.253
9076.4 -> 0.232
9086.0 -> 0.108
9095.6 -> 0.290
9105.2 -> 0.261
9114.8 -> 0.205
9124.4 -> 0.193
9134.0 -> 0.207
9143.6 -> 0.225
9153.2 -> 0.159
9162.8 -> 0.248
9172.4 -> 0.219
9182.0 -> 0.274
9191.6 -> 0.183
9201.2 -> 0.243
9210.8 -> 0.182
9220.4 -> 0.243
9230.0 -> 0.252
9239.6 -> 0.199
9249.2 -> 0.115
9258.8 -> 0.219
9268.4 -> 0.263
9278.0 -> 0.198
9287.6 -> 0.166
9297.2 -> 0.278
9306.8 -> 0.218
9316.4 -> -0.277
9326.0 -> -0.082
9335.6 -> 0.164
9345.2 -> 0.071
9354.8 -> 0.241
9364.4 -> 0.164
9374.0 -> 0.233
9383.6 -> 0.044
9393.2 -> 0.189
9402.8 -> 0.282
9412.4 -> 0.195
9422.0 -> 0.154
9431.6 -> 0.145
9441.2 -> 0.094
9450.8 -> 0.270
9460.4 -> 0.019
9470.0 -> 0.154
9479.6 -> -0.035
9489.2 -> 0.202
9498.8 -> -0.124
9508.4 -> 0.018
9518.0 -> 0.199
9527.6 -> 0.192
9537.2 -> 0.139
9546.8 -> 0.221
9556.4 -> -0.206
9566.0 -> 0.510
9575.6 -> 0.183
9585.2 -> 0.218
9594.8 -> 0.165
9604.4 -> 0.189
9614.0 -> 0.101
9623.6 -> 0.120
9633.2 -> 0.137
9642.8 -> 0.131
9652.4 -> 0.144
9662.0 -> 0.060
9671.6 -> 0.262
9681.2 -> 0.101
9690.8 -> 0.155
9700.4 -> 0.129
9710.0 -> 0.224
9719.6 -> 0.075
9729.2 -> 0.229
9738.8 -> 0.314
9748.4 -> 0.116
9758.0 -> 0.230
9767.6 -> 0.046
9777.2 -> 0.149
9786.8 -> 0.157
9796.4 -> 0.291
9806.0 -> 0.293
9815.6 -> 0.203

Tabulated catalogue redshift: 0.783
